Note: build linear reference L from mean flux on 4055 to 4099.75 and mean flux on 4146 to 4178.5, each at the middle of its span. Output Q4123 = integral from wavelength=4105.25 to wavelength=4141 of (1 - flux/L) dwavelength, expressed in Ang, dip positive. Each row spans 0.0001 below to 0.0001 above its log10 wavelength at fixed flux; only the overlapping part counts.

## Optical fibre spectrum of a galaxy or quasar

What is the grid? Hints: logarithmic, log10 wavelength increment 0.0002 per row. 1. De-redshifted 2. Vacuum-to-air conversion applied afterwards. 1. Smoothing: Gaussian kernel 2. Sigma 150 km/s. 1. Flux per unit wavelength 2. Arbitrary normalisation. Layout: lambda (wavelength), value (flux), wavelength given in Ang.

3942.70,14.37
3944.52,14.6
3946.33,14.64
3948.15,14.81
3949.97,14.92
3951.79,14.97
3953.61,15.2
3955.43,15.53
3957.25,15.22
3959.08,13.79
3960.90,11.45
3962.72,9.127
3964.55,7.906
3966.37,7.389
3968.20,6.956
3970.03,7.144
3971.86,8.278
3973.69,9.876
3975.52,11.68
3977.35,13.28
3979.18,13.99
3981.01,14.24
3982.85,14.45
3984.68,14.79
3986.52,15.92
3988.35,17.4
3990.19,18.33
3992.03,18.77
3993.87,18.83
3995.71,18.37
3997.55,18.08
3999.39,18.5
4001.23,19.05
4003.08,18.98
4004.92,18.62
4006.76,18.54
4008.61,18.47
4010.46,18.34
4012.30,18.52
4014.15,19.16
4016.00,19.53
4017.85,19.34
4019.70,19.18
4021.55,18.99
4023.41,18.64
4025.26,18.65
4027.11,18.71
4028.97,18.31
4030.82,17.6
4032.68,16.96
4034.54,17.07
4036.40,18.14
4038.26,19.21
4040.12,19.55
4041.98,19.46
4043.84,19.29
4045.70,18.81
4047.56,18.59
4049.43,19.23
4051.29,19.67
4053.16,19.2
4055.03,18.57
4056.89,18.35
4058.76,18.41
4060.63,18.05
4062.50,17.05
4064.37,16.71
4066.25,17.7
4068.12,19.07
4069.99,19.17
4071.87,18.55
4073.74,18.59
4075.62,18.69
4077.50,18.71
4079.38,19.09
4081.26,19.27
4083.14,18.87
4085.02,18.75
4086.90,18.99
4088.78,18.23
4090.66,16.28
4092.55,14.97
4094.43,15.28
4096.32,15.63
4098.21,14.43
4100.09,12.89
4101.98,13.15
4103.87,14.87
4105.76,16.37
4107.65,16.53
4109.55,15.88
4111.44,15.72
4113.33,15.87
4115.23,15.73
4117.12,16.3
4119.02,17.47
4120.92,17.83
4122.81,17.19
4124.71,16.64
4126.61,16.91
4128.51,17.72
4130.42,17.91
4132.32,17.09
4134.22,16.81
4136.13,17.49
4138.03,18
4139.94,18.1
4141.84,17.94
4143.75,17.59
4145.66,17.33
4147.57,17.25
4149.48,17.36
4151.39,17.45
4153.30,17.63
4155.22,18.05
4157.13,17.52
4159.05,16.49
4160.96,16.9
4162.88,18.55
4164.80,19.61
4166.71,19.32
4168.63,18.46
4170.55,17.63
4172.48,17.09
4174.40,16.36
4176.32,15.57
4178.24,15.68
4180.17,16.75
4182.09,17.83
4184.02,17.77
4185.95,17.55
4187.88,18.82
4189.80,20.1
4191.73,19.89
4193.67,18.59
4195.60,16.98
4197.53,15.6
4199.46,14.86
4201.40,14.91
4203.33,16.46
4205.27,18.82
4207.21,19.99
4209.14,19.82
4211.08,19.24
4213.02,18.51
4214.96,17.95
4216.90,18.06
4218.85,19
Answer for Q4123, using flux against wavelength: 1.4 Ang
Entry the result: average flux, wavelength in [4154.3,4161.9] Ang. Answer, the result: 17.2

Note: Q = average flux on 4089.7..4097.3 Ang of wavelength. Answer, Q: 15.5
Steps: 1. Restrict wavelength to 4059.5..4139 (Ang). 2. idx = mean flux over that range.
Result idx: 17.1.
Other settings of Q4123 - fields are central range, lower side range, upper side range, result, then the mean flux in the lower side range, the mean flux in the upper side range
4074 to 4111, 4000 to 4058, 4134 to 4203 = 3.0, 18.7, 17.5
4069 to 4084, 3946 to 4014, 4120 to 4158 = -2.2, 14.8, 17.5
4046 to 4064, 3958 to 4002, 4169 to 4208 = -4.3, 13.6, 17.4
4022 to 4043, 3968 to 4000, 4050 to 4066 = -1.8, 14.5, 18.2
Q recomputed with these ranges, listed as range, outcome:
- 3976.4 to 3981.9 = 13.8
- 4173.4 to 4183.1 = 16.5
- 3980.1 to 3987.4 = 14.8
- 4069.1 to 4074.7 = 18.8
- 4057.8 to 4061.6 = 18.2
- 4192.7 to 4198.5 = 17.1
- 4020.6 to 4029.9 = 18.7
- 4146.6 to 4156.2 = 17.5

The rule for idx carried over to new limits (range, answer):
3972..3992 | 14.4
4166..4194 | 17.8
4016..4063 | 18.6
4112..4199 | 17.5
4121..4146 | 17.5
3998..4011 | 18.6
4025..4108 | 17.8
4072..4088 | 18.8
